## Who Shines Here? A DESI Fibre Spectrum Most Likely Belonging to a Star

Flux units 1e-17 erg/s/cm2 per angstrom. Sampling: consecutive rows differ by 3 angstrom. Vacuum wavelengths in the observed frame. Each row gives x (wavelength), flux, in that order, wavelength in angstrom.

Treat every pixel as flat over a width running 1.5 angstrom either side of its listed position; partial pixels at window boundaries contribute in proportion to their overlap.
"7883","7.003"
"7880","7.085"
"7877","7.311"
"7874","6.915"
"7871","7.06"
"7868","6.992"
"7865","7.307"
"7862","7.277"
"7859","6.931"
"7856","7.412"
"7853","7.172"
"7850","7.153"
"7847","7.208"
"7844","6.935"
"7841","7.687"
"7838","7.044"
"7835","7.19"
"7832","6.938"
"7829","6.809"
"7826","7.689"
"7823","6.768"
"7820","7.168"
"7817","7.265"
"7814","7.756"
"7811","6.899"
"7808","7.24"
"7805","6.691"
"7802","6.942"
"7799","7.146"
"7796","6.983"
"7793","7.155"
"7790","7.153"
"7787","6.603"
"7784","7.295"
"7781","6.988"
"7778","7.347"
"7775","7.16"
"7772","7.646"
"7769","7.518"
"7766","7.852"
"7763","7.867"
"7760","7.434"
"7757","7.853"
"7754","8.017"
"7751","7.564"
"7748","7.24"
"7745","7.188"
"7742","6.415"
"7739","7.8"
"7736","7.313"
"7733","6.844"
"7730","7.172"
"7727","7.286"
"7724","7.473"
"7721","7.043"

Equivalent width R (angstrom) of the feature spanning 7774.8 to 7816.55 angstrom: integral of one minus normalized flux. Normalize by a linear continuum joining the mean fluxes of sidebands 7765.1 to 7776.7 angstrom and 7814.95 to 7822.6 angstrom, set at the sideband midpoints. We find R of 1.43 angstrom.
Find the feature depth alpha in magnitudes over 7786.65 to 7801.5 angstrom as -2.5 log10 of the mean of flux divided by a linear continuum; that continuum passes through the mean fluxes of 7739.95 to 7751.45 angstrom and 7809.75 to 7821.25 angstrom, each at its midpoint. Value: 0.03 mag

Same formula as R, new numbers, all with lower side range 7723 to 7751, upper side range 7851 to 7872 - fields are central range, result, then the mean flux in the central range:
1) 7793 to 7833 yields 0.44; 7.1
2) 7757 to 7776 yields -1.09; 7.61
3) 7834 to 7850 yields -0.08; 7.21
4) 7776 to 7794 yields 0.25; 7.09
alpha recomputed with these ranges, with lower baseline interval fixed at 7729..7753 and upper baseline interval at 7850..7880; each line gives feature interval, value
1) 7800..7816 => 0.010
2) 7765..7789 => -0.014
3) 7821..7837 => 0.013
